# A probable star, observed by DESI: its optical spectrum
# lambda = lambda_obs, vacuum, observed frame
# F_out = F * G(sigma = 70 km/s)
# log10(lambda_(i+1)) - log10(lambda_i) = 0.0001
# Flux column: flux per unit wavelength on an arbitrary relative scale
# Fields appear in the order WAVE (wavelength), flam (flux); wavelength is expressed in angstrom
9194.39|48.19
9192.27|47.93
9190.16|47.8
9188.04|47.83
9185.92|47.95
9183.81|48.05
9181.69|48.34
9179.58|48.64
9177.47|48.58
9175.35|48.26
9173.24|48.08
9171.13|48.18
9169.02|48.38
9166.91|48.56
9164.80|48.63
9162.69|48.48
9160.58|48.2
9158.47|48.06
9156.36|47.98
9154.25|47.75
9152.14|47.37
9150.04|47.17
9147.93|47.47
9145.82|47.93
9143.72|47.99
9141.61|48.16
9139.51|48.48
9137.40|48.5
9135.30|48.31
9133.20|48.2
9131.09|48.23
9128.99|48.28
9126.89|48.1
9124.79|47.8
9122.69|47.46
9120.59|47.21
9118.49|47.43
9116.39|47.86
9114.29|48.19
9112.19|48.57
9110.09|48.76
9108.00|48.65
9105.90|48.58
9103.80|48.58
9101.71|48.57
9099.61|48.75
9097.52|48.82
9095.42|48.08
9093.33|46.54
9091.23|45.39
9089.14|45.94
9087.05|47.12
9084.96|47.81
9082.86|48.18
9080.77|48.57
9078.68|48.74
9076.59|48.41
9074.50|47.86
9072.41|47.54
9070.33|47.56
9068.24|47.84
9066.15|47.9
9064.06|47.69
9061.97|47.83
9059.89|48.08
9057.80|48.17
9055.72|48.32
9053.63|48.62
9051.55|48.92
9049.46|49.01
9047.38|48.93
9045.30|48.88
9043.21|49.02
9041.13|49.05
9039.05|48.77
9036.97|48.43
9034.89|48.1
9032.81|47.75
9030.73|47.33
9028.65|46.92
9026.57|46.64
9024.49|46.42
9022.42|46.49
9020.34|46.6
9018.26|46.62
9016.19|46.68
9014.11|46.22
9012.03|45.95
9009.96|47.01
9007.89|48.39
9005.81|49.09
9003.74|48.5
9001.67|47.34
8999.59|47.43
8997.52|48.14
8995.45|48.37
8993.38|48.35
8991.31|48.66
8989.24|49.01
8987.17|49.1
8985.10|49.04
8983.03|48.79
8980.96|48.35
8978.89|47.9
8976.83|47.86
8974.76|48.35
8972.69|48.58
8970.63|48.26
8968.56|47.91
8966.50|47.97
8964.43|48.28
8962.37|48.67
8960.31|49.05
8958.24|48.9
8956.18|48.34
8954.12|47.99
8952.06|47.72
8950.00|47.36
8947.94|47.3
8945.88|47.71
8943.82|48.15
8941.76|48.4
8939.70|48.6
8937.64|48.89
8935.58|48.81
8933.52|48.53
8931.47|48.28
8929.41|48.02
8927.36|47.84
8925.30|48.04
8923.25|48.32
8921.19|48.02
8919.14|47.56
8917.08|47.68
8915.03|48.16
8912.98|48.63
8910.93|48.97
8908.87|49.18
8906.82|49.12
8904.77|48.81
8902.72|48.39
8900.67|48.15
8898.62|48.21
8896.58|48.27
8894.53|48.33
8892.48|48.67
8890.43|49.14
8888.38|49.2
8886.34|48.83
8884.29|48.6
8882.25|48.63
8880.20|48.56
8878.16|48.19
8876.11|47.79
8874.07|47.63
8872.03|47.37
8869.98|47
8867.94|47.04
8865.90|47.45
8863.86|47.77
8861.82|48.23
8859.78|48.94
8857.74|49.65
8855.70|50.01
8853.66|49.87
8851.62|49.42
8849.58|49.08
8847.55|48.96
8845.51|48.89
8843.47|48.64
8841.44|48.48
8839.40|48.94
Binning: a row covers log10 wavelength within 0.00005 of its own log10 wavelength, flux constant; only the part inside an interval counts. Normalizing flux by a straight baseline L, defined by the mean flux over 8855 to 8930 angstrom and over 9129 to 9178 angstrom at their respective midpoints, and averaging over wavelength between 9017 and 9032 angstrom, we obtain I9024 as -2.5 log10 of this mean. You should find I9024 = 0.03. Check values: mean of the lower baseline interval 48.3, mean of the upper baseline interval 48.1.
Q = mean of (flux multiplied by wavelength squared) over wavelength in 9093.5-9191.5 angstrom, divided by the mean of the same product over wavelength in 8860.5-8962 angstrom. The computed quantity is 1.05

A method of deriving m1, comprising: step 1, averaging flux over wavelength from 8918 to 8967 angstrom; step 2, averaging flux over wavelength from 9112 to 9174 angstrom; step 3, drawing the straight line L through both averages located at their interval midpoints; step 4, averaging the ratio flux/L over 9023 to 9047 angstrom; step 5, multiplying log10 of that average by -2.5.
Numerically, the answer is 0.00 mag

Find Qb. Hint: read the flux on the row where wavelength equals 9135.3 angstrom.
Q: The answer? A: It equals 48.31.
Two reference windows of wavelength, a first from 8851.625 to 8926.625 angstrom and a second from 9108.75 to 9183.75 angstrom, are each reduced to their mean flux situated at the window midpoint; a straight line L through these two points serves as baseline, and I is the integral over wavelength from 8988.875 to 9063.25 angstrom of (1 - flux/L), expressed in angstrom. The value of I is 0.6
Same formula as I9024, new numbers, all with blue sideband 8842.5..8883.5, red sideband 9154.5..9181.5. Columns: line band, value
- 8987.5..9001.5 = 0.00 mag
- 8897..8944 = 0.00 mag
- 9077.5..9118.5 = 0.01 mag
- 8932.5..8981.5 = 0.00 mag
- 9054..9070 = 0.01 mag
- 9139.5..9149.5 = 0.01 mag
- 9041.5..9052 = -0.01 mag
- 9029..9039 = 0.01 mag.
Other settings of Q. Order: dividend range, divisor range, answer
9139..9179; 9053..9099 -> 1.03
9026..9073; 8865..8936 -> 1.03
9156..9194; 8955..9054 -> 1.04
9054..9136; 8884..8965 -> 1.03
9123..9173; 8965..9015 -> 1.04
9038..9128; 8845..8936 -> 1.04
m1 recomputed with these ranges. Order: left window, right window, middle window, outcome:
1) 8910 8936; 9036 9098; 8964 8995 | -0.01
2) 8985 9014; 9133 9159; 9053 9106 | 0.00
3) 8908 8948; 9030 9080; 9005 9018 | 0.03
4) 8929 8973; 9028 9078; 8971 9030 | 0.01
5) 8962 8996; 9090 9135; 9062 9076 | 0.01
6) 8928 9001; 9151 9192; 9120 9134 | 0.01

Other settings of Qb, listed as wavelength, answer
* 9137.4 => 48.5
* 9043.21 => 49.02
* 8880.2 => 48.56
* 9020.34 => 46.6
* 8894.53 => 48.33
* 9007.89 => 48.39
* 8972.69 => 48.58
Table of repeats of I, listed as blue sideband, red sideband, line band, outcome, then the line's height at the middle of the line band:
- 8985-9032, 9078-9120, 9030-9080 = -0.6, 47.7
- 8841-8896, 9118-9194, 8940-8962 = 0.1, 48.4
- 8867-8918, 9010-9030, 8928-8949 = -0.2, 47.7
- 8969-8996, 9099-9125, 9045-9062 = -0.1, 48.3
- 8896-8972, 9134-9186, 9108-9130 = 0.1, 48.2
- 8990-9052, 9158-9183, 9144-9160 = 0.2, 48.3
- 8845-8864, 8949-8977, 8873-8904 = 0.3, 48.9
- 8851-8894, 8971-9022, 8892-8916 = -0.1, 48.3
